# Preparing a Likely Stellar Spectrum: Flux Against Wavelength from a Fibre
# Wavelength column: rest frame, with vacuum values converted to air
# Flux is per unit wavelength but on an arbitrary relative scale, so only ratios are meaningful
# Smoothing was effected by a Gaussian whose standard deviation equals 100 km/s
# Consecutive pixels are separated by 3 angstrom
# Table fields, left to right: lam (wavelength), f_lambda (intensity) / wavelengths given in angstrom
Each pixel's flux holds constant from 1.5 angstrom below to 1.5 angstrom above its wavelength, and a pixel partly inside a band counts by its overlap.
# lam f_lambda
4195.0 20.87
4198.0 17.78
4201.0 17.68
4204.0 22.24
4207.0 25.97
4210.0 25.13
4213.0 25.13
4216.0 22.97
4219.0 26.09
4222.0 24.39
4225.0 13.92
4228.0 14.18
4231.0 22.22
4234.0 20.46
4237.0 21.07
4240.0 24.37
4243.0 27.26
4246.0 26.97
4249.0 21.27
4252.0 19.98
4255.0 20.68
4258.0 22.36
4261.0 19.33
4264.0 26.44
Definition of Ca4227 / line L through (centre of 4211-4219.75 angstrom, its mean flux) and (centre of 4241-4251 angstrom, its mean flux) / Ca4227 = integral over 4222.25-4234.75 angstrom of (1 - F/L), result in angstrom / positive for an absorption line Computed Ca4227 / 3.30 angstrom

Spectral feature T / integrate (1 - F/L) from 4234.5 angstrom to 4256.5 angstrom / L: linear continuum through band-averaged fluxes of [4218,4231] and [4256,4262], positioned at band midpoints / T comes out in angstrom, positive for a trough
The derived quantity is -2.7 angstrom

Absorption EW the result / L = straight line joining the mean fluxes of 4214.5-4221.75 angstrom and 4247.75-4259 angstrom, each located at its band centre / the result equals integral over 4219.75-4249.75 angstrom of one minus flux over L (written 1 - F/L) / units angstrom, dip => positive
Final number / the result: 1.3 angstrom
